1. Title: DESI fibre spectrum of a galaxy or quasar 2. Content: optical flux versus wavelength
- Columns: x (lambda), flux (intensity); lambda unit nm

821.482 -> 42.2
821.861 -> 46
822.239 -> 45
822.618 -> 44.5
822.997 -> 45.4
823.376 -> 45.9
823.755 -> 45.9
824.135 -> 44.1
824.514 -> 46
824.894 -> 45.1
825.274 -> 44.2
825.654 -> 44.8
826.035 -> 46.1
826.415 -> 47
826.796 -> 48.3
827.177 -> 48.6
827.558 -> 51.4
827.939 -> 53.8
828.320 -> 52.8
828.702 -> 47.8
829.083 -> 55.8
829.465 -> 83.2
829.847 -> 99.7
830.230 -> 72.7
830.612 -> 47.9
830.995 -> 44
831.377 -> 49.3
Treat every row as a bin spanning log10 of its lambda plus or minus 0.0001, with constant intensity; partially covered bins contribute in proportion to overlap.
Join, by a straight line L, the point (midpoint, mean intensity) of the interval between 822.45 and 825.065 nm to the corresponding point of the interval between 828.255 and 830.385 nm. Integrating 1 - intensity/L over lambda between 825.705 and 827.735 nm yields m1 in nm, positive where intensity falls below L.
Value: 0.35 nm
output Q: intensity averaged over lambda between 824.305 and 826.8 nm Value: 45.7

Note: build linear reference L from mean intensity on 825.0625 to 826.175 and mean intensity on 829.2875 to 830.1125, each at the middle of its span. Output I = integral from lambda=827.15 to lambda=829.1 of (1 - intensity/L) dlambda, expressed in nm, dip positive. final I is 0.553 nm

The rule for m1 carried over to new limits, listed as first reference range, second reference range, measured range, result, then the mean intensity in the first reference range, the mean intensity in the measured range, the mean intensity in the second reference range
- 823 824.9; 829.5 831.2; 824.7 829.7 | 0.44 nm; 45.4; 51.9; 67.5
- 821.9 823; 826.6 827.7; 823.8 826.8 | 0.13 nm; 45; 45.5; 49.3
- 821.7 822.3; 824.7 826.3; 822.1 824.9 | 0.01 nm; 45.6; 45.2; 45.1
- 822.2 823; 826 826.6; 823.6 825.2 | 0.02 nm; 44.8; 45.2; 46.7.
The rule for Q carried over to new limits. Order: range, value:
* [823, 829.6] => 49.7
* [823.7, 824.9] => 45.2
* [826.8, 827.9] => 50.2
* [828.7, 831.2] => 65.6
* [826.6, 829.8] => 57.2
